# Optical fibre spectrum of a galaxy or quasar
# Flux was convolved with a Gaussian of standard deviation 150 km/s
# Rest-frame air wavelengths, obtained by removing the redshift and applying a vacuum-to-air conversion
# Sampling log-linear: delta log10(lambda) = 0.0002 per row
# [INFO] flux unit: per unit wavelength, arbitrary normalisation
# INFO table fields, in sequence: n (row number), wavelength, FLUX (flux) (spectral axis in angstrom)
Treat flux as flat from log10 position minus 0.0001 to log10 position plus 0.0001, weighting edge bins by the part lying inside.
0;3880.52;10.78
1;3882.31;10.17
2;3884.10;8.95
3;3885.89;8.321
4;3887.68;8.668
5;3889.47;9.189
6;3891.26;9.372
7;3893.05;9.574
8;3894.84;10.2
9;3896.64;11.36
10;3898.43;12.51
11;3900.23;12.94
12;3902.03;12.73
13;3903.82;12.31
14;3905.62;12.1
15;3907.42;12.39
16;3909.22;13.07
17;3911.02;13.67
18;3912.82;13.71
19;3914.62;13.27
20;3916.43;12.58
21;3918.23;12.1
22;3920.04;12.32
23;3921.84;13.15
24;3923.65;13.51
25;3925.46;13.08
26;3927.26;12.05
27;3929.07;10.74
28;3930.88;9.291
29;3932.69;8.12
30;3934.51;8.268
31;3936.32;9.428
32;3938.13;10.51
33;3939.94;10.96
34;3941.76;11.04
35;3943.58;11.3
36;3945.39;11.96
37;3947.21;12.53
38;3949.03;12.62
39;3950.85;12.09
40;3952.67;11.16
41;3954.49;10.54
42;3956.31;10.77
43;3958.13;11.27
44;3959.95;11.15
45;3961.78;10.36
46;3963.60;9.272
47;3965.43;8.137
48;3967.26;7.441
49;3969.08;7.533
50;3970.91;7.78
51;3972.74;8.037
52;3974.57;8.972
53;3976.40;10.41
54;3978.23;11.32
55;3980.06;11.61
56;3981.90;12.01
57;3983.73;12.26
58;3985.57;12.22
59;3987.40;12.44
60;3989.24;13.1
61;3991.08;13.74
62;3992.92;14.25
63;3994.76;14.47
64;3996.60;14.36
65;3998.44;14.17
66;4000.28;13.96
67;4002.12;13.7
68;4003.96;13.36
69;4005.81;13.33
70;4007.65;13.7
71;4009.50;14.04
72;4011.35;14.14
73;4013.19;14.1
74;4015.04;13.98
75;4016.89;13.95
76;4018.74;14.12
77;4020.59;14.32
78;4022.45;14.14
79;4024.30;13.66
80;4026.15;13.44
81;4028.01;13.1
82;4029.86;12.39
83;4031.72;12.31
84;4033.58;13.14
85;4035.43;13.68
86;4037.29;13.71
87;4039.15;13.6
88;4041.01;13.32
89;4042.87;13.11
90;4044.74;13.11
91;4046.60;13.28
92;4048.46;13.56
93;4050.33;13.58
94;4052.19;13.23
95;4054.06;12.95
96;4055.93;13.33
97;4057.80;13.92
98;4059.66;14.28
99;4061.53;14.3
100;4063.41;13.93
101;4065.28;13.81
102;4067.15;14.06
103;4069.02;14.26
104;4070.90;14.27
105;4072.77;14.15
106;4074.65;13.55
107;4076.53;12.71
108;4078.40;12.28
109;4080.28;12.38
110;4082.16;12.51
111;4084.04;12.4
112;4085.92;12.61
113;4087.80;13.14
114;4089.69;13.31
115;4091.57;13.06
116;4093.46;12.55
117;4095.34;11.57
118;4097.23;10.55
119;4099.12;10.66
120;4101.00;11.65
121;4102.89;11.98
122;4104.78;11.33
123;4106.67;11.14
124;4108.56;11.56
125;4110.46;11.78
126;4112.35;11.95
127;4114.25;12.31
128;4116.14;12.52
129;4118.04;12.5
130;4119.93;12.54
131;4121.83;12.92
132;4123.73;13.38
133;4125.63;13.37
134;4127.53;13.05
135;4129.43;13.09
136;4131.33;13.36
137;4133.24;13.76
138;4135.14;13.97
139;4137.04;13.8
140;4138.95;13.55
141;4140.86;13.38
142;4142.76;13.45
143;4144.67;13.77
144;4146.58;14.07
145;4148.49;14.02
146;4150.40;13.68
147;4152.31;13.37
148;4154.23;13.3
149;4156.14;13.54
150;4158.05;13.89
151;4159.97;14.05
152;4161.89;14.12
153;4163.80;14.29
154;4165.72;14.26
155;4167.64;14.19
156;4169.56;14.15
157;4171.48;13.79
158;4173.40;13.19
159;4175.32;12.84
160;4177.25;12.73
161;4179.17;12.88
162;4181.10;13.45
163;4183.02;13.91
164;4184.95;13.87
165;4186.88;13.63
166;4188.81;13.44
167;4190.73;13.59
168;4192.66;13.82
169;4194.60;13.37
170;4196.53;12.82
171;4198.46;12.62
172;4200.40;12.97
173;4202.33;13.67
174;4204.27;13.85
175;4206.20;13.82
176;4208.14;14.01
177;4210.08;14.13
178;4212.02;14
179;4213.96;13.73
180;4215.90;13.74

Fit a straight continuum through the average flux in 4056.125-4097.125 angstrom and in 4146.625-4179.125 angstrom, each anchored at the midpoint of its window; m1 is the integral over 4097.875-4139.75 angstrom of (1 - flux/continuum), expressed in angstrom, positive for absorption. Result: 2.9 angstrom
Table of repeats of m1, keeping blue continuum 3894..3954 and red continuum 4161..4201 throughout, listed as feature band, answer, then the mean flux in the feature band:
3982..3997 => -1.3 angstrom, 13.2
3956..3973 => 4.1 angstrom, 9.16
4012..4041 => -2.6 angstrom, 13.6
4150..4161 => -0.2 angstrom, 13.6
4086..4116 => 2.4 angstrom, 11.9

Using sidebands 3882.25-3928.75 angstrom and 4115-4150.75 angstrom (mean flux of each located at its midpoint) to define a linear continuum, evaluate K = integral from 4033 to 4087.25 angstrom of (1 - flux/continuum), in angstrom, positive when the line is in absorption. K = -2.5 angstrom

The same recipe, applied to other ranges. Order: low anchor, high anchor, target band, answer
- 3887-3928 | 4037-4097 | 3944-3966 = 2.39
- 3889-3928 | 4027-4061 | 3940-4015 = 5.81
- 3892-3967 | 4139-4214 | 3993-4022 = -4.48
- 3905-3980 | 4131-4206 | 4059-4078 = -2.20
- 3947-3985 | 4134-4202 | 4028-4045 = -2.50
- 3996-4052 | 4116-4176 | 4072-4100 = 2.25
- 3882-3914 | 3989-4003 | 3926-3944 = 3.04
